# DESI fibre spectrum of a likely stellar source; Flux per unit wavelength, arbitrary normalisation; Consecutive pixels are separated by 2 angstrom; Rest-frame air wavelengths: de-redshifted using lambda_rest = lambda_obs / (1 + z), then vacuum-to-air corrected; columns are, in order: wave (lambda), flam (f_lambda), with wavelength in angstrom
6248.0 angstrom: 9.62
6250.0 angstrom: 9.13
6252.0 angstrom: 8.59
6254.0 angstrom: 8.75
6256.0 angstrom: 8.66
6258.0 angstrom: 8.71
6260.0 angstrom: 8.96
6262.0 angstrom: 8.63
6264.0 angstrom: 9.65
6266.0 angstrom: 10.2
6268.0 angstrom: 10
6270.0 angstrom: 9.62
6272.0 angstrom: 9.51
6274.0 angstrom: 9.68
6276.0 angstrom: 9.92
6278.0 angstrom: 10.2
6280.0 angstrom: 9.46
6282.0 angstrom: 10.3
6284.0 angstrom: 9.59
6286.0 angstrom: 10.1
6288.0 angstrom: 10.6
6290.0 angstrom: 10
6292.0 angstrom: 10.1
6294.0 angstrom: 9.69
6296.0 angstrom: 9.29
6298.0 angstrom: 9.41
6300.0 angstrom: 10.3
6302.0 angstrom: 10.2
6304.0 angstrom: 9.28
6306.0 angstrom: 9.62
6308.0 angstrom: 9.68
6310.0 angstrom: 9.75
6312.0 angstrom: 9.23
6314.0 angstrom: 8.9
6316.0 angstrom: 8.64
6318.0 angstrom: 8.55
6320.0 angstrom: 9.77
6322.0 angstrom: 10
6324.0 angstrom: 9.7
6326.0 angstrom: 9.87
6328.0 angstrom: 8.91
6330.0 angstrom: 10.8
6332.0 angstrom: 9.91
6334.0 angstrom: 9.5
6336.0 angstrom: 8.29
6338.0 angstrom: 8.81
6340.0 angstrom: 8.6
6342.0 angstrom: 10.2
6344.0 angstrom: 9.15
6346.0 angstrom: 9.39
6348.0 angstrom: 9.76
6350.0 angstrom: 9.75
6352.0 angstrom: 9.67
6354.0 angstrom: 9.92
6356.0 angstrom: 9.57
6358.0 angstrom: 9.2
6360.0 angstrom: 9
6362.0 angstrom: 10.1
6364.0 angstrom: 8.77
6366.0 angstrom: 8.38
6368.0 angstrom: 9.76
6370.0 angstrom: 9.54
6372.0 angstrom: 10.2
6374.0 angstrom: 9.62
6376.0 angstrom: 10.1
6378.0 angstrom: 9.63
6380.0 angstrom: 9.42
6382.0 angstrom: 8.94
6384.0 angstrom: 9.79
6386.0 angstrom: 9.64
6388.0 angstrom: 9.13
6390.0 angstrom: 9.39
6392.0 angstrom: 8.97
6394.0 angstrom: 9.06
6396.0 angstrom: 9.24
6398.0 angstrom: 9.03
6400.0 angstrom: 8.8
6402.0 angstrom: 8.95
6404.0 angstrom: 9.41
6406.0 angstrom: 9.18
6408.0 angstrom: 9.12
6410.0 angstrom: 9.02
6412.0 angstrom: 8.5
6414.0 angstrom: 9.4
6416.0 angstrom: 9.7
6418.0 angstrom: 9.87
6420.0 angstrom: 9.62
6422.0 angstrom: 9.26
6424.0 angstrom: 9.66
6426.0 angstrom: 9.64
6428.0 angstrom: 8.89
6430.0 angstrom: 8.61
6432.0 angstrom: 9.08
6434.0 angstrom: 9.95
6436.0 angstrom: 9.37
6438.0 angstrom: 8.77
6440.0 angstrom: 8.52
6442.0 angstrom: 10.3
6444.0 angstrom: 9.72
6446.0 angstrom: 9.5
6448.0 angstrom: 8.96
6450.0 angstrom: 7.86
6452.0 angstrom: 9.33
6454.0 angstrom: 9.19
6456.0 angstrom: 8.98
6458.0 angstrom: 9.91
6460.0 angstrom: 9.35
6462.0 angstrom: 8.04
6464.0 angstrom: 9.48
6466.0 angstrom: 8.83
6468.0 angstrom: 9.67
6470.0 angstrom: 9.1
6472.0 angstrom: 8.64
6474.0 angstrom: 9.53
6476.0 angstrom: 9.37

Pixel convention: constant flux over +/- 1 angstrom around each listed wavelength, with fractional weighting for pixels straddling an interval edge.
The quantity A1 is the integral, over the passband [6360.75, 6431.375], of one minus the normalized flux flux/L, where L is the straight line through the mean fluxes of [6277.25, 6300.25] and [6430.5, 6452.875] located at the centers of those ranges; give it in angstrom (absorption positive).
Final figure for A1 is 0.7 angstrom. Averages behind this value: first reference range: 9.9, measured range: 9.32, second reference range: 9.2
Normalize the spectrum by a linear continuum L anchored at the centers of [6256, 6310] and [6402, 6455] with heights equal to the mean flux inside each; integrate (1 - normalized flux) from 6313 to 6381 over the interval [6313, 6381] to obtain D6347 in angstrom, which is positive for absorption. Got 0.3 angstrom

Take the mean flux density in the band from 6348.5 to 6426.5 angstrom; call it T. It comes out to 9.38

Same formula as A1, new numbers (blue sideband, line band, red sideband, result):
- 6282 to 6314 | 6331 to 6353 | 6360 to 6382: 0.6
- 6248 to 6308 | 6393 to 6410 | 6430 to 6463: 0.3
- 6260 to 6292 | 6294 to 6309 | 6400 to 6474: 0.0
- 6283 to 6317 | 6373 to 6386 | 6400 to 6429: -0.3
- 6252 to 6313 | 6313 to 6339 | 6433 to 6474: 0.4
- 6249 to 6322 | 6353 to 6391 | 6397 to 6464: -0.6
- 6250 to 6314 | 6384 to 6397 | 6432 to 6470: 0.1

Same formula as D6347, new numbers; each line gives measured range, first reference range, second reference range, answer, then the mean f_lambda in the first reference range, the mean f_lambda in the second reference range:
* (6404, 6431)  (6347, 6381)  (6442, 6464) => 0.1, 9.55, 9.16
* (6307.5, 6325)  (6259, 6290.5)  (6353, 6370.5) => 0.4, 9.77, 9.35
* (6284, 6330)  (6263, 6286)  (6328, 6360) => 0.1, 9.84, 9.47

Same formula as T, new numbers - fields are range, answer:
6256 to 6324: 9.61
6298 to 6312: 9.74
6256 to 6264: 8.86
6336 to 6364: 9.4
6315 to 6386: 9.47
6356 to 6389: 9.45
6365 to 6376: 9.55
